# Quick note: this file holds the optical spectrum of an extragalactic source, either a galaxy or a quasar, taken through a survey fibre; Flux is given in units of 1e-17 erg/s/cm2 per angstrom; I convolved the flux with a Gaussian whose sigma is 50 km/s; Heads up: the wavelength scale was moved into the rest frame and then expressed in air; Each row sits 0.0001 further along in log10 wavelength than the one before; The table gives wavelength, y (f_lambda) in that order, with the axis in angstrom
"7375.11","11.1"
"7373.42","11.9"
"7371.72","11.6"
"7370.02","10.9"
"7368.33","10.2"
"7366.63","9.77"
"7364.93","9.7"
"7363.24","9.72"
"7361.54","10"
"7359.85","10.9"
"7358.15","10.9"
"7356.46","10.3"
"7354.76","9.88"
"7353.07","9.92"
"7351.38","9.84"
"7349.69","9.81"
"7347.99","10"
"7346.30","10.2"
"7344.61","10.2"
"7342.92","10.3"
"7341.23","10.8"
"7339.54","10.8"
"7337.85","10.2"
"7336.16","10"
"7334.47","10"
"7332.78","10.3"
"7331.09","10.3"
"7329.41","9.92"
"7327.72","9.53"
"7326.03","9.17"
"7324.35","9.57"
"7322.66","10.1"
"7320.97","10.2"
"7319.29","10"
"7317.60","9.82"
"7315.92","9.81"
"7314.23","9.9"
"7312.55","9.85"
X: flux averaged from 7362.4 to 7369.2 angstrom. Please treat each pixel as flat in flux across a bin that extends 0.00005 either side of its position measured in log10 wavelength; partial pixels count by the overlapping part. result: 9.86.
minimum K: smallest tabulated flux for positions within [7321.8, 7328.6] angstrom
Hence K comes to 9.17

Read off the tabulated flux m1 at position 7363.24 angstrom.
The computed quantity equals 9.72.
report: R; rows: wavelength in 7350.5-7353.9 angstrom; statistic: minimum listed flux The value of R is 9.84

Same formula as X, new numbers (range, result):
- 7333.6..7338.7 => 10.1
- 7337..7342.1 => 10.6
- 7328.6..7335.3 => 10.1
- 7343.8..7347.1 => 10.2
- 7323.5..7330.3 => 9.56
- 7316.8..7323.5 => 10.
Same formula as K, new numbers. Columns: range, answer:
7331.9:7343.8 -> 10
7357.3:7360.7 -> 10.9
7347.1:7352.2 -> 9.81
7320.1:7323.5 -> 10.1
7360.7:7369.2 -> 9.7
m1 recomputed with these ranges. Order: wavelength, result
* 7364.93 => 9.7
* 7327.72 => 9.53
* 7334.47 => 10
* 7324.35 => 9.57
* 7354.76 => 9.88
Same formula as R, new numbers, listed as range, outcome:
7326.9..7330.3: 9.53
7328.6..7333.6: 9.92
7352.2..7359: 9.88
